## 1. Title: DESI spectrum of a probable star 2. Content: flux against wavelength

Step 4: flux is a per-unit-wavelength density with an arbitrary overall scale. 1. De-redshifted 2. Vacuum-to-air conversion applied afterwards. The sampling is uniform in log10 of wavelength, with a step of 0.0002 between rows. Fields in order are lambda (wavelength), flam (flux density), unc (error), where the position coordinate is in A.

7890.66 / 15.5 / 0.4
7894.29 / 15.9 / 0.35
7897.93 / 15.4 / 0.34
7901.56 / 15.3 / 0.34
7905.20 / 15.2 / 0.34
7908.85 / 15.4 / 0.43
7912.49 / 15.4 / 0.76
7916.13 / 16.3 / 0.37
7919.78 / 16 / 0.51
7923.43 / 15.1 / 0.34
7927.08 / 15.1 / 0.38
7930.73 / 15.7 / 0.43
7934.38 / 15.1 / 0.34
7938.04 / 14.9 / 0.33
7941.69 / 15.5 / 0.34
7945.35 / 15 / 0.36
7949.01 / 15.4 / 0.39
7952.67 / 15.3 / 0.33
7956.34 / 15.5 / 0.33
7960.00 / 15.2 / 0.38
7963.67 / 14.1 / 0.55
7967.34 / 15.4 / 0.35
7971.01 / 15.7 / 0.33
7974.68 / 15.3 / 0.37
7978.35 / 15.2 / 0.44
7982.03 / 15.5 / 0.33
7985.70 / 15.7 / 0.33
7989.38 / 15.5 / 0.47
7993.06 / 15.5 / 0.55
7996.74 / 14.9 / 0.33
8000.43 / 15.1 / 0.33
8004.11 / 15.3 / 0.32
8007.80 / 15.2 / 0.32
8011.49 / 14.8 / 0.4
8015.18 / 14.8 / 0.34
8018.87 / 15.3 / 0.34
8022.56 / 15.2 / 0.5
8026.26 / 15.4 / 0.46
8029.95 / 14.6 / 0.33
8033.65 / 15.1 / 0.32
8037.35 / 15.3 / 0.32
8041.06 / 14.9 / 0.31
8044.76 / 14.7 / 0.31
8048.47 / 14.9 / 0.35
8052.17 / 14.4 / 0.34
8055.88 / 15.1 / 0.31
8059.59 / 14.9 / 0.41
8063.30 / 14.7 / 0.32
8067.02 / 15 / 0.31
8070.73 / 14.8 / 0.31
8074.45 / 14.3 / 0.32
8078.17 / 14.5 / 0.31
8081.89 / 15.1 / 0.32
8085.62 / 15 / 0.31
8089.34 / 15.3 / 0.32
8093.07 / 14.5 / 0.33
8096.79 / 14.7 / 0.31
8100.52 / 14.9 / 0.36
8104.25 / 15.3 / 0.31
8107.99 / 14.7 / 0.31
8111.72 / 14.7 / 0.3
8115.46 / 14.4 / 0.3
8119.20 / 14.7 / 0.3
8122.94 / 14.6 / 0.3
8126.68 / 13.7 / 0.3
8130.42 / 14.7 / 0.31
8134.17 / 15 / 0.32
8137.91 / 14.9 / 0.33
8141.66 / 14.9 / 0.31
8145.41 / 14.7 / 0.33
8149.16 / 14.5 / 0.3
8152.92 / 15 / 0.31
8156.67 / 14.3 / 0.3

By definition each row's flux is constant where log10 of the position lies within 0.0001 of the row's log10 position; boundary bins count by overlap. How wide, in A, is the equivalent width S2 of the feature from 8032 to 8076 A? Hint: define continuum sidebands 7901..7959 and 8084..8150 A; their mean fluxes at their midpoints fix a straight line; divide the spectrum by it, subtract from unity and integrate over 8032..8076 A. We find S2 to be 0.3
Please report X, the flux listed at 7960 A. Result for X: 15.2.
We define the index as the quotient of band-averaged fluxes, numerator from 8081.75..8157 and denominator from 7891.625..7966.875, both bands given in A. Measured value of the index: 0.96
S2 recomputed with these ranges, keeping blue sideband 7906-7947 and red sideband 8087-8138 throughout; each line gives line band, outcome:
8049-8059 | 0.1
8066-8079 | 0.2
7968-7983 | -0.2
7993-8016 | 0.1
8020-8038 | -0.1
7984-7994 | -0.3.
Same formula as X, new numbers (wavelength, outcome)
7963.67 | 14.1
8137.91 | 14.9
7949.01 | 15.4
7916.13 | 16.3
